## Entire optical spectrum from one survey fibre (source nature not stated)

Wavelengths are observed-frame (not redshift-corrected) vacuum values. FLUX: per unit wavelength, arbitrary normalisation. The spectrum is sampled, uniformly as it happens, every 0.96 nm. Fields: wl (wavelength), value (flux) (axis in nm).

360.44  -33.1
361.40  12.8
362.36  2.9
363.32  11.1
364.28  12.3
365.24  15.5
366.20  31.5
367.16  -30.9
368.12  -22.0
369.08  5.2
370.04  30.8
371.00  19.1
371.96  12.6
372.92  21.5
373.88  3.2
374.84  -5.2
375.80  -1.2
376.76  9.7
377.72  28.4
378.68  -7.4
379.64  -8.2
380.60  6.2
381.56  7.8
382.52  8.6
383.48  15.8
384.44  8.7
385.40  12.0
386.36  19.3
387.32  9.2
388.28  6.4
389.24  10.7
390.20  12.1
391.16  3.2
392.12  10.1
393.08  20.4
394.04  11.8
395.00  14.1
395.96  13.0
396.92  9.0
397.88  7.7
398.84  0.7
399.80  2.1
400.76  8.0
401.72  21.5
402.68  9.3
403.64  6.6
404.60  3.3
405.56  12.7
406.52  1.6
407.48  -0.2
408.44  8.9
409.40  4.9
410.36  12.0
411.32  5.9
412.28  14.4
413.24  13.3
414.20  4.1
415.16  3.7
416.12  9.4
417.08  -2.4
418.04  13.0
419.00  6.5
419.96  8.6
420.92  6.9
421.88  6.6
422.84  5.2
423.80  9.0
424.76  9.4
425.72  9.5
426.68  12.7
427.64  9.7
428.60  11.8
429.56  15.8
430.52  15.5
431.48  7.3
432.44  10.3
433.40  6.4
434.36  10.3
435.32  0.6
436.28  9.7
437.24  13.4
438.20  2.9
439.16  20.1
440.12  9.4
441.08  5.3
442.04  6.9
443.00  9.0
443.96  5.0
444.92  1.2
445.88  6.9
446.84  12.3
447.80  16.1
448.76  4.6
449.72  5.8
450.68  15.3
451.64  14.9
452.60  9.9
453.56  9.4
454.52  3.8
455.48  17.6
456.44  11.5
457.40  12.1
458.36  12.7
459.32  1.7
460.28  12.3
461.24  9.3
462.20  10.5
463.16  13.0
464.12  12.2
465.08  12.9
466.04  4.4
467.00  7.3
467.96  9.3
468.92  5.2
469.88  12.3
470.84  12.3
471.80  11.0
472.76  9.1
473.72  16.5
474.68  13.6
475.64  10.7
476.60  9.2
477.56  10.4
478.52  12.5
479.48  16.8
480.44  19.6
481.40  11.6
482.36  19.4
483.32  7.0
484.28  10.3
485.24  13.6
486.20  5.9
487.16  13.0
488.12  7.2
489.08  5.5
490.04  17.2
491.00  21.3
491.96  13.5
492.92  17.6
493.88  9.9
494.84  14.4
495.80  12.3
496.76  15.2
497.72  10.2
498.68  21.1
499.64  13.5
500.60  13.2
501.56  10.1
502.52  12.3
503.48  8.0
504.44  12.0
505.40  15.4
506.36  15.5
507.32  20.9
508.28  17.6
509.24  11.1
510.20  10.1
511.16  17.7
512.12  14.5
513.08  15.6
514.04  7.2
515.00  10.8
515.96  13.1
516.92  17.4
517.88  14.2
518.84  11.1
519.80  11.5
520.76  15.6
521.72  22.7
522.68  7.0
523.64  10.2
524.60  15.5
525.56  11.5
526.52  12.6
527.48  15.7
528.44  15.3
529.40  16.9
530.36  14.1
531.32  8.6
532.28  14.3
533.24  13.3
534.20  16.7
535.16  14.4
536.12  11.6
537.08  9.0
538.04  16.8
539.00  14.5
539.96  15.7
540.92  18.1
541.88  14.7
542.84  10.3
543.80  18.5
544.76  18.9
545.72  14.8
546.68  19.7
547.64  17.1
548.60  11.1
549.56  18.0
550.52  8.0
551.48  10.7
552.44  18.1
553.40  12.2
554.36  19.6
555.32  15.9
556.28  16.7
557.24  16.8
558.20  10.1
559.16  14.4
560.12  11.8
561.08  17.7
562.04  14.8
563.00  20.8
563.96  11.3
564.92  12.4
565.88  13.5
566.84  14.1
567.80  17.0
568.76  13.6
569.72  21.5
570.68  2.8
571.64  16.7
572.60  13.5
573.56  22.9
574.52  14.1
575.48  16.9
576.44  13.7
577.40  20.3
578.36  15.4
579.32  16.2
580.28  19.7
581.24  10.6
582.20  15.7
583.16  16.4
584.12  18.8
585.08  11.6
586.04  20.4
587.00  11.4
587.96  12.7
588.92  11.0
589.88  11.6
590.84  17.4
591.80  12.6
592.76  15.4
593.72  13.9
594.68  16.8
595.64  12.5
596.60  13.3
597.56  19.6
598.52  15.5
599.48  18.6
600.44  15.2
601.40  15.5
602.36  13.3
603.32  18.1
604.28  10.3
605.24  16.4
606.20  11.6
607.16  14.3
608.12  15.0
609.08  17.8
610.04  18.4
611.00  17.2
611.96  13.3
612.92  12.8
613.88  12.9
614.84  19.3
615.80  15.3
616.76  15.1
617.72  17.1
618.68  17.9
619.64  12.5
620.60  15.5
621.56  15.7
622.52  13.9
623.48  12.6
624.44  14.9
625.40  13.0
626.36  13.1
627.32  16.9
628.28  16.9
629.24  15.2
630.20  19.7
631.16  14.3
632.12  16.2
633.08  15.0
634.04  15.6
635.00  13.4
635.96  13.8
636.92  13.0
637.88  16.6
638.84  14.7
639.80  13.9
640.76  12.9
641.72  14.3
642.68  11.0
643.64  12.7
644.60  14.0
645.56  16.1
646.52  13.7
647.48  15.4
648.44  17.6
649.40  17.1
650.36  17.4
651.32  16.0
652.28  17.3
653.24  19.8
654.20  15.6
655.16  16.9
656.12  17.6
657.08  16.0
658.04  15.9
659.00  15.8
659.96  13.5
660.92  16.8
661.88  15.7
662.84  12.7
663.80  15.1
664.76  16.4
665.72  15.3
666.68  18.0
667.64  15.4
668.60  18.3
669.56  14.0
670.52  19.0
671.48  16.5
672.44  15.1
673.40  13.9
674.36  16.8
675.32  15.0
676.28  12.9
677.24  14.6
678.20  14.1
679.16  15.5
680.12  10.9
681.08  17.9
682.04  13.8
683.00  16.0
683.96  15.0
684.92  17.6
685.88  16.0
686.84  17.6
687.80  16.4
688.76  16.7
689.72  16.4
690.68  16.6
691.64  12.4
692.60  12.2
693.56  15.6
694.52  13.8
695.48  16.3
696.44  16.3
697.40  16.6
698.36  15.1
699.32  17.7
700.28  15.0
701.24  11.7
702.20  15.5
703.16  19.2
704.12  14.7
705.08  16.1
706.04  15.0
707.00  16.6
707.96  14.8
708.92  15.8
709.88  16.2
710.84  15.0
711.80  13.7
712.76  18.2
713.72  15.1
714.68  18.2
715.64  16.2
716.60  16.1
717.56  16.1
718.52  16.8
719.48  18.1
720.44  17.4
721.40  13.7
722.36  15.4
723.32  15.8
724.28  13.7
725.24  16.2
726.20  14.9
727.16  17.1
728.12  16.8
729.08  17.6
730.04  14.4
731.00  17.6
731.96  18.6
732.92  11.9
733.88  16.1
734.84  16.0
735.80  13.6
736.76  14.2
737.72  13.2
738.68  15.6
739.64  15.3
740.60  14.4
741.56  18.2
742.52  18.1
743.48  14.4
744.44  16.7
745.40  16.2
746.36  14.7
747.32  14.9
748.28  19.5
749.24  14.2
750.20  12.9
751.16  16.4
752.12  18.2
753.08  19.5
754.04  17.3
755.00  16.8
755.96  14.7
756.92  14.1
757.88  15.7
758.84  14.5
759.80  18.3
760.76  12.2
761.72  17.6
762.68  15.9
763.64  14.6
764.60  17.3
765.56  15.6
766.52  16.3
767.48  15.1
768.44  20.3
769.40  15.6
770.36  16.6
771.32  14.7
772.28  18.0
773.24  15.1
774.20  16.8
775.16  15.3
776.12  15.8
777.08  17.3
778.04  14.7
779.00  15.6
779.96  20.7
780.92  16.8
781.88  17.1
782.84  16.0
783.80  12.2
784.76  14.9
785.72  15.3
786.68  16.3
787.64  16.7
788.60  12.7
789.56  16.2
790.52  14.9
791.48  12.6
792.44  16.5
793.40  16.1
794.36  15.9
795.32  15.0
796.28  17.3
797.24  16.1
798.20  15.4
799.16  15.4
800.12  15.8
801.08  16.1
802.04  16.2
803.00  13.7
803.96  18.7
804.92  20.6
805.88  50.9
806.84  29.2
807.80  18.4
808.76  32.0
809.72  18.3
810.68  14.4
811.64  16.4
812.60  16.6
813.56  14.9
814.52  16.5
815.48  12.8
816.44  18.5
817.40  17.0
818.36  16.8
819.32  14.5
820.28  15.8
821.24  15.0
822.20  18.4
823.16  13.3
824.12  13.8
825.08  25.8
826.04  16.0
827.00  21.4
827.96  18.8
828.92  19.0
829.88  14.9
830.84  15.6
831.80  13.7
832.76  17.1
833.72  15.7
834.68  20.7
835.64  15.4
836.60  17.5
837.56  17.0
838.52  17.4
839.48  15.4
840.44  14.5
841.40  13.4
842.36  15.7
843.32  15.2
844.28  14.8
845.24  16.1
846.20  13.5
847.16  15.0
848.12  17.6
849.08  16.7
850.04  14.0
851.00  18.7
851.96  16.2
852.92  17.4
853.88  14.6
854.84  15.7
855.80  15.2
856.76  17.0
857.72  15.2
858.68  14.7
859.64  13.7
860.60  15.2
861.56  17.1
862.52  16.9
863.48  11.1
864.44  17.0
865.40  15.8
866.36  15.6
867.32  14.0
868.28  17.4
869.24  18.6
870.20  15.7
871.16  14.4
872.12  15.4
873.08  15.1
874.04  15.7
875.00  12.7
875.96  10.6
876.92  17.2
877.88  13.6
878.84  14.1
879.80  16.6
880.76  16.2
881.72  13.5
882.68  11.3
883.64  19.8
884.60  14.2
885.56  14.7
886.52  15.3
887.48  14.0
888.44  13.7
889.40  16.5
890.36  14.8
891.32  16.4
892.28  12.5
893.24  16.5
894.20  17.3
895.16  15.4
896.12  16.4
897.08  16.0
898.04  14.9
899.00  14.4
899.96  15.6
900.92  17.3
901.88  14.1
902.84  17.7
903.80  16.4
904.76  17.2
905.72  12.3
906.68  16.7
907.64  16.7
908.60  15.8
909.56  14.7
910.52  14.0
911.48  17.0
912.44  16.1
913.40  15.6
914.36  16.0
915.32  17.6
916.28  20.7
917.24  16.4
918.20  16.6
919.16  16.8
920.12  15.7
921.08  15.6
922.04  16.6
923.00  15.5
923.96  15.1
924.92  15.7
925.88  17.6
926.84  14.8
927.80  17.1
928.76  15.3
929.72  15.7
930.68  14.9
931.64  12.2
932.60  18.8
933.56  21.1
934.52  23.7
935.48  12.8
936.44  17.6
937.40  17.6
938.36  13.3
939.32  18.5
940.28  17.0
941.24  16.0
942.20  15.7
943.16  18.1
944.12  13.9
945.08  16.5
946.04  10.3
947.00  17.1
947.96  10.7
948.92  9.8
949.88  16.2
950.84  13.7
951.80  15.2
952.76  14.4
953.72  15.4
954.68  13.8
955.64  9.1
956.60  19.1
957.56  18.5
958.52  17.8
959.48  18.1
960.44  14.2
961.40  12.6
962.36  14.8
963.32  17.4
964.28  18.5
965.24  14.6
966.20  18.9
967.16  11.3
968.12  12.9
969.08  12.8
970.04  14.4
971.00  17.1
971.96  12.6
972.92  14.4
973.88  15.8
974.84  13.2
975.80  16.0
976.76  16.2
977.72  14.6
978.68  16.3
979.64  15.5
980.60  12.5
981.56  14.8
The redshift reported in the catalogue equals 0.228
